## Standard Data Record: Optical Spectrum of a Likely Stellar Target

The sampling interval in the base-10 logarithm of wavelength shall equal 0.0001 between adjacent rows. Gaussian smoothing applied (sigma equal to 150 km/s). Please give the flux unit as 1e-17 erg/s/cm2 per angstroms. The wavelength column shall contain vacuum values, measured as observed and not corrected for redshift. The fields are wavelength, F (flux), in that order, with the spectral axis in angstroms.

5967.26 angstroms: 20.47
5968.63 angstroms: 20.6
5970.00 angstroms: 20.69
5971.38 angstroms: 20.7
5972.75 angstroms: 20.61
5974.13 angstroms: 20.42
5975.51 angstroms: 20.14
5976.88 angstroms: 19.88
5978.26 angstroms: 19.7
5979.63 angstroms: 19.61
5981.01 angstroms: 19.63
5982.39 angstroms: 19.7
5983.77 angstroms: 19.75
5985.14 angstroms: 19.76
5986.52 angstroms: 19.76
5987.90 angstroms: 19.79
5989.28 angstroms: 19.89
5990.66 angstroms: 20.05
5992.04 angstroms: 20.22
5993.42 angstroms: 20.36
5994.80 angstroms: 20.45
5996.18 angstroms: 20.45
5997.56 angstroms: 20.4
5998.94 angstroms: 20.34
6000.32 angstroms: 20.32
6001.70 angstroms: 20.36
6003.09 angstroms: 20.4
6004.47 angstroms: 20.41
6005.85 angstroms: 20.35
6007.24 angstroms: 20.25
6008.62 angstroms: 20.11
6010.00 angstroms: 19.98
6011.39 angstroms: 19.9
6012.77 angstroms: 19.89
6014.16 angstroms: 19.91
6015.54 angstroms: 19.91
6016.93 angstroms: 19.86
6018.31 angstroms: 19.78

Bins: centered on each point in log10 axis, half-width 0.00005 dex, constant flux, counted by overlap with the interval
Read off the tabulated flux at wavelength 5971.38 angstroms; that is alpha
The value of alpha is 20.7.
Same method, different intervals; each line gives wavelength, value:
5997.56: 20.4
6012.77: 19.89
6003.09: 20.4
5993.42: 20.36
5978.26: 19.7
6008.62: 20.11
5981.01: 19.63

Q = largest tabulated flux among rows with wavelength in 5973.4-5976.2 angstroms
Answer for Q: 20.42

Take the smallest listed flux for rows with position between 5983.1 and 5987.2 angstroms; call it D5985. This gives 19.75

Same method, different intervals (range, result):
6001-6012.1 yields 19.9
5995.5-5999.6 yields 20.34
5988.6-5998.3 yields 19.89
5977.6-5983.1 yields 19.61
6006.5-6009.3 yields 20.11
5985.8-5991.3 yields 19.76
